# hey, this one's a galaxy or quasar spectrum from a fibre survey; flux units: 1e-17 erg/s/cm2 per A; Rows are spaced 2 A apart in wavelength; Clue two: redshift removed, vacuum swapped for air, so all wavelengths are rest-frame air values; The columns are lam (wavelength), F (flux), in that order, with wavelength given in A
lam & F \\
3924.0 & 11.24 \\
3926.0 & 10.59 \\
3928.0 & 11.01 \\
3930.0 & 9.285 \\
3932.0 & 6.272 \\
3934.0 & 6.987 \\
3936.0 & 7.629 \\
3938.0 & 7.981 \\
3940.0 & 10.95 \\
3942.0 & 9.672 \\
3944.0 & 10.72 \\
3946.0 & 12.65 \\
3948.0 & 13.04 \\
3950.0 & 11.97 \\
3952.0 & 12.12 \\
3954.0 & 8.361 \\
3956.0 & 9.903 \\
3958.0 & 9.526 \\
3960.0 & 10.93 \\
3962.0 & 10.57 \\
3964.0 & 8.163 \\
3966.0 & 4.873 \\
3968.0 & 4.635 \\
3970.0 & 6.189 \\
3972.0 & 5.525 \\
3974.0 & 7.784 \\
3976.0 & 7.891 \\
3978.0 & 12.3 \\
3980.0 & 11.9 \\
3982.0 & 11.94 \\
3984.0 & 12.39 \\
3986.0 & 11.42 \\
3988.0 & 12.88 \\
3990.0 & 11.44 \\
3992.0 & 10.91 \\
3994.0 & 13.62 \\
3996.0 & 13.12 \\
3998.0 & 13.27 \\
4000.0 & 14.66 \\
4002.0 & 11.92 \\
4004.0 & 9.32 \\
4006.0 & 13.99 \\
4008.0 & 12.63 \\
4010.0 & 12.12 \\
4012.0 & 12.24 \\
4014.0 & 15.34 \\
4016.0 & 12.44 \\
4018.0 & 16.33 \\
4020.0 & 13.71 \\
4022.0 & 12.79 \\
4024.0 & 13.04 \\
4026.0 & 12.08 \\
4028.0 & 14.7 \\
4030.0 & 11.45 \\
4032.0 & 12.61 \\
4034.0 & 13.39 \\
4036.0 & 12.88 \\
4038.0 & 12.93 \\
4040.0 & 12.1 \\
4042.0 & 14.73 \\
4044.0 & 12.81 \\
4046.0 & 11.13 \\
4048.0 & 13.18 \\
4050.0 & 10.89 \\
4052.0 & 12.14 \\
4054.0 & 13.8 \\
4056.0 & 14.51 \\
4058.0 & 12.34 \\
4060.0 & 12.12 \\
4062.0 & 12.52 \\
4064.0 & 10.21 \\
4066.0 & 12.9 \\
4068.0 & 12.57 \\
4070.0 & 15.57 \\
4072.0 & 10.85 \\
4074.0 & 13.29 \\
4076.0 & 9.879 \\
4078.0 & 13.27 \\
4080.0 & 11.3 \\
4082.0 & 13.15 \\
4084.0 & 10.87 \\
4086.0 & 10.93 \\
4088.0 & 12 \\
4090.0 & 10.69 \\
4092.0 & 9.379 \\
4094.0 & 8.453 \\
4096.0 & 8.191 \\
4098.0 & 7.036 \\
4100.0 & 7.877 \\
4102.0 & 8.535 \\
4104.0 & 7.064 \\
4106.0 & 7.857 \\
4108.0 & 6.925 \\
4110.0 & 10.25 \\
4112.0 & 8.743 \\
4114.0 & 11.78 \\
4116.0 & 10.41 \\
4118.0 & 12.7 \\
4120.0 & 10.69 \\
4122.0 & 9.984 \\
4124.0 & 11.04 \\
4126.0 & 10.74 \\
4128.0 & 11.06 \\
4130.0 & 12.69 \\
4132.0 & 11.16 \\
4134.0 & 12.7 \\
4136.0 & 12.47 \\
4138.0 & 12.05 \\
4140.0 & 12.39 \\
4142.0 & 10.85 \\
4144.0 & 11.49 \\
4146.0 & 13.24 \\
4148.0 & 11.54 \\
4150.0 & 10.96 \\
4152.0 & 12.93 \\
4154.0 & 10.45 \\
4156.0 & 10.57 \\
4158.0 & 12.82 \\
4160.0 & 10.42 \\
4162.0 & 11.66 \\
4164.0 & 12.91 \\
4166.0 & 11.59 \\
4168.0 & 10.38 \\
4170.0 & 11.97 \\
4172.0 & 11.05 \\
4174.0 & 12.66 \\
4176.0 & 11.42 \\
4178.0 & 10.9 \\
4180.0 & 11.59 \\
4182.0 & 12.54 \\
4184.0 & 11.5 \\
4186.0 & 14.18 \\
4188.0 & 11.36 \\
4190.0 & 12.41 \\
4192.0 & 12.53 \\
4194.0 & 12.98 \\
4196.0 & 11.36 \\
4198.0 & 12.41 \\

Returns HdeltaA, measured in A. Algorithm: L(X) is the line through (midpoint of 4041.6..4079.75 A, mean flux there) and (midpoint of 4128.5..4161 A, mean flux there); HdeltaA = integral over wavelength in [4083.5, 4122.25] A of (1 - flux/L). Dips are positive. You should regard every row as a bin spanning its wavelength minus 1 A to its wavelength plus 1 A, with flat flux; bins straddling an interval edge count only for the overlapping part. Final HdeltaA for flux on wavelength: 8.5 A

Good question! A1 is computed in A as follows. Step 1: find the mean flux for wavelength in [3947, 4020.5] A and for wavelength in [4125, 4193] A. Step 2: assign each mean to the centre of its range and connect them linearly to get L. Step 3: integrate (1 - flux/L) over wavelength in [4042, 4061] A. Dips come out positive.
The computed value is -2.2 A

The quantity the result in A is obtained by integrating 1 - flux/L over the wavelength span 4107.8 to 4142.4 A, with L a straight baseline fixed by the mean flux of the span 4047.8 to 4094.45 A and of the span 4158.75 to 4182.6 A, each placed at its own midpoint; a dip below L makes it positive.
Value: 1.8 A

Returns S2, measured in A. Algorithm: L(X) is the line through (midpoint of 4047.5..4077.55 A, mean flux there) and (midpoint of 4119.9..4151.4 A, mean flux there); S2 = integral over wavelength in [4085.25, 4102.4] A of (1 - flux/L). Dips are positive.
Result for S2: 4.07 A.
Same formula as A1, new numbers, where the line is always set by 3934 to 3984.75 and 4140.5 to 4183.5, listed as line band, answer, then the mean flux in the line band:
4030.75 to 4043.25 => -3.3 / 13.1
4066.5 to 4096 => -2.0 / 11.5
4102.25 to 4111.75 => 2.5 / 8.12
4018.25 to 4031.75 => -3.9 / 13.1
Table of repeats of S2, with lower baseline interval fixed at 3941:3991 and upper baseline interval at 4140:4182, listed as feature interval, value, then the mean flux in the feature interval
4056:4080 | -3.4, 12.4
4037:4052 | -2.7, 12.5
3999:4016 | -4.0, 12.8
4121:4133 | 0.2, 11.1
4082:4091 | -0.3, 11.3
